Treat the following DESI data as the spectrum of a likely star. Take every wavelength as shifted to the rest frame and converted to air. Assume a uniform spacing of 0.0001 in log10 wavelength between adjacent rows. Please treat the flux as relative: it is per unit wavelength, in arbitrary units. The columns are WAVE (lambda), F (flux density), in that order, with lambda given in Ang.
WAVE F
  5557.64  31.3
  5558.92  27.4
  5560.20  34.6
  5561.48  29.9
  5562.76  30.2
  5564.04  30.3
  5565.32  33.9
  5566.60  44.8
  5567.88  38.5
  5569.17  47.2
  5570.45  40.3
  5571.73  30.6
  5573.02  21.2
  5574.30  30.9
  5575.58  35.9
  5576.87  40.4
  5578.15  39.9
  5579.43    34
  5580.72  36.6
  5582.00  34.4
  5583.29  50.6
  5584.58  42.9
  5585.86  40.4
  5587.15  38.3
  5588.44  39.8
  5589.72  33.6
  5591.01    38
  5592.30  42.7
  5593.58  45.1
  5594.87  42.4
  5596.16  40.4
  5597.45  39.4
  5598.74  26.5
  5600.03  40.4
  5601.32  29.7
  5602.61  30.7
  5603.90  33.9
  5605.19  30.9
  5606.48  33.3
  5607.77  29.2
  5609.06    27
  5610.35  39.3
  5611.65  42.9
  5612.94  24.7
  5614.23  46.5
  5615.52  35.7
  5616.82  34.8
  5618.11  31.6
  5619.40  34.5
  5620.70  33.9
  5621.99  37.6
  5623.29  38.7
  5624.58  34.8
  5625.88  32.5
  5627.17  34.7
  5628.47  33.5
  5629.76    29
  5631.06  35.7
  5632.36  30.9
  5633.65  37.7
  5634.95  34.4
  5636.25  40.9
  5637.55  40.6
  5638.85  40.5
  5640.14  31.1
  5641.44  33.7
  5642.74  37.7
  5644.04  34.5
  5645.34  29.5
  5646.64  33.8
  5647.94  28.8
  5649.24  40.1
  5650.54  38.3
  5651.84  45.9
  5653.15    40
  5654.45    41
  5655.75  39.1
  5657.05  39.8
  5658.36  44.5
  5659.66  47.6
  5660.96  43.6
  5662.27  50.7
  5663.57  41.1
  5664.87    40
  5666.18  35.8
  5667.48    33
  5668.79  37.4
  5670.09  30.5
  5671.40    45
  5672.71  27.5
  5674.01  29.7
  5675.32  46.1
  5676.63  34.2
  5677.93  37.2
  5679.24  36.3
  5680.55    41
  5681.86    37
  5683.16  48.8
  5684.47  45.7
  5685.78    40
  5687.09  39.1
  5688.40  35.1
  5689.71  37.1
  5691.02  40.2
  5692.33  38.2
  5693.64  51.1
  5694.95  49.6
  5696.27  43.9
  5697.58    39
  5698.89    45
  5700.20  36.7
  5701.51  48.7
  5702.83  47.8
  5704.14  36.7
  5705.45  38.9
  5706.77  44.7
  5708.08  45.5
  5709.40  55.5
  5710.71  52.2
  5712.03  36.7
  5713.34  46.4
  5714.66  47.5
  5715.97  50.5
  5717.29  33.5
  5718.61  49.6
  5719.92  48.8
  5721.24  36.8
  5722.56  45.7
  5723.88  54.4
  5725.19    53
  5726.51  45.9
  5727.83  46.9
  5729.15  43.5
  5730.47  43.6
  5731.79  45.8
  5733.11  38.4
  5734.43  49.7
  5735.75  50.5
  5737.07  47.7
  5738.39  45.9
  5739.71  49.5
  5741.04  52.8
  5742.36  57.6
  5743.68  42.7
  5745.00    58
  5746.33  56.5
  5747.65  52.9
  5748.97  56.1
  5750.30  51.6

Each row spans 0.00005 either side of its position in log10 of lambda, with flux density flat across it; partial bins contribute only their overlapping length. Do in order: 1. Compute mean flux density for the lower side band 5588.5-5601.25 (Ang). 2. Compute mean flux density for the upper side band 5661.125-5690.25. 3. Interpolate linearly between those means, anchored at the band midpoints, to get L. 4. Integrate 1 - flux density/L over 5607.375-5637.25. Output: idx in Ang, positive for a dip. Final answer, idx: 2.75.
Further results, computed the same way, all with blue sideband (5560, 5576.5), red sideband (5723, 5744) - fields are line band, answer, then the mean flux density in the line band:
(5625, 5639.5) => 1.58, 35.5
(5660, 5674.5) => 1.58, 38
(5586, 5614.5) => 0.83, 36.1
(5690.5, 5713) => 0.63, 44.2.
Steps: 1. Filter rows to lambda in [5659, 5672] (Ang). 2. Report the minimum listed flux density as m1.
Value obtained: 30.5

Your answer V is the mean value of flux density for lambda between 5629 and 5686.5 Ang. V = 38.1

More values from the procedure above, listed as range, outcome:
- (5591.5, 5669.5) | 36.7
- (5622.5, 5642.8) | 35.3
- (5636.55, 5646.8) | 35.4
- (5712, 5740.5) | 46.2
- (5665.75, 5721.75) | 41.4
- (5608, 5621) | 34.9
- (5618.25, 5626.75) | 35.1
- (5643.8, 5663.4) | 40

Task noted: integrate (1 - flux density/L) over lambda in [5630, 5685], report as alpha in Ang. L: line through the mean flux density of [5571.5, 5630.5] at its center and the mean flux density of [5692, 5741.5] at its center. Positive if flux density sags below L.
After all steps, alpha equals 3.33 Ang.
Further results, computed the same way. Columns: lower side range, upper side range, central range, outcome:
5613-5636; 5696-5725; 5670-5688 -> 1.15 Ang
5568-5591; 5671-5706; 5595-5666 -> 4.51 Ang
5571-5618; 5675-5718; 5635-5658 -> 1.20 Ang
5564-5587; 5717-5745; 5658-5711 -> 3.64 Ang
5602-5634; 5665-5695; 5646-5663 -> -1.91 Ang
